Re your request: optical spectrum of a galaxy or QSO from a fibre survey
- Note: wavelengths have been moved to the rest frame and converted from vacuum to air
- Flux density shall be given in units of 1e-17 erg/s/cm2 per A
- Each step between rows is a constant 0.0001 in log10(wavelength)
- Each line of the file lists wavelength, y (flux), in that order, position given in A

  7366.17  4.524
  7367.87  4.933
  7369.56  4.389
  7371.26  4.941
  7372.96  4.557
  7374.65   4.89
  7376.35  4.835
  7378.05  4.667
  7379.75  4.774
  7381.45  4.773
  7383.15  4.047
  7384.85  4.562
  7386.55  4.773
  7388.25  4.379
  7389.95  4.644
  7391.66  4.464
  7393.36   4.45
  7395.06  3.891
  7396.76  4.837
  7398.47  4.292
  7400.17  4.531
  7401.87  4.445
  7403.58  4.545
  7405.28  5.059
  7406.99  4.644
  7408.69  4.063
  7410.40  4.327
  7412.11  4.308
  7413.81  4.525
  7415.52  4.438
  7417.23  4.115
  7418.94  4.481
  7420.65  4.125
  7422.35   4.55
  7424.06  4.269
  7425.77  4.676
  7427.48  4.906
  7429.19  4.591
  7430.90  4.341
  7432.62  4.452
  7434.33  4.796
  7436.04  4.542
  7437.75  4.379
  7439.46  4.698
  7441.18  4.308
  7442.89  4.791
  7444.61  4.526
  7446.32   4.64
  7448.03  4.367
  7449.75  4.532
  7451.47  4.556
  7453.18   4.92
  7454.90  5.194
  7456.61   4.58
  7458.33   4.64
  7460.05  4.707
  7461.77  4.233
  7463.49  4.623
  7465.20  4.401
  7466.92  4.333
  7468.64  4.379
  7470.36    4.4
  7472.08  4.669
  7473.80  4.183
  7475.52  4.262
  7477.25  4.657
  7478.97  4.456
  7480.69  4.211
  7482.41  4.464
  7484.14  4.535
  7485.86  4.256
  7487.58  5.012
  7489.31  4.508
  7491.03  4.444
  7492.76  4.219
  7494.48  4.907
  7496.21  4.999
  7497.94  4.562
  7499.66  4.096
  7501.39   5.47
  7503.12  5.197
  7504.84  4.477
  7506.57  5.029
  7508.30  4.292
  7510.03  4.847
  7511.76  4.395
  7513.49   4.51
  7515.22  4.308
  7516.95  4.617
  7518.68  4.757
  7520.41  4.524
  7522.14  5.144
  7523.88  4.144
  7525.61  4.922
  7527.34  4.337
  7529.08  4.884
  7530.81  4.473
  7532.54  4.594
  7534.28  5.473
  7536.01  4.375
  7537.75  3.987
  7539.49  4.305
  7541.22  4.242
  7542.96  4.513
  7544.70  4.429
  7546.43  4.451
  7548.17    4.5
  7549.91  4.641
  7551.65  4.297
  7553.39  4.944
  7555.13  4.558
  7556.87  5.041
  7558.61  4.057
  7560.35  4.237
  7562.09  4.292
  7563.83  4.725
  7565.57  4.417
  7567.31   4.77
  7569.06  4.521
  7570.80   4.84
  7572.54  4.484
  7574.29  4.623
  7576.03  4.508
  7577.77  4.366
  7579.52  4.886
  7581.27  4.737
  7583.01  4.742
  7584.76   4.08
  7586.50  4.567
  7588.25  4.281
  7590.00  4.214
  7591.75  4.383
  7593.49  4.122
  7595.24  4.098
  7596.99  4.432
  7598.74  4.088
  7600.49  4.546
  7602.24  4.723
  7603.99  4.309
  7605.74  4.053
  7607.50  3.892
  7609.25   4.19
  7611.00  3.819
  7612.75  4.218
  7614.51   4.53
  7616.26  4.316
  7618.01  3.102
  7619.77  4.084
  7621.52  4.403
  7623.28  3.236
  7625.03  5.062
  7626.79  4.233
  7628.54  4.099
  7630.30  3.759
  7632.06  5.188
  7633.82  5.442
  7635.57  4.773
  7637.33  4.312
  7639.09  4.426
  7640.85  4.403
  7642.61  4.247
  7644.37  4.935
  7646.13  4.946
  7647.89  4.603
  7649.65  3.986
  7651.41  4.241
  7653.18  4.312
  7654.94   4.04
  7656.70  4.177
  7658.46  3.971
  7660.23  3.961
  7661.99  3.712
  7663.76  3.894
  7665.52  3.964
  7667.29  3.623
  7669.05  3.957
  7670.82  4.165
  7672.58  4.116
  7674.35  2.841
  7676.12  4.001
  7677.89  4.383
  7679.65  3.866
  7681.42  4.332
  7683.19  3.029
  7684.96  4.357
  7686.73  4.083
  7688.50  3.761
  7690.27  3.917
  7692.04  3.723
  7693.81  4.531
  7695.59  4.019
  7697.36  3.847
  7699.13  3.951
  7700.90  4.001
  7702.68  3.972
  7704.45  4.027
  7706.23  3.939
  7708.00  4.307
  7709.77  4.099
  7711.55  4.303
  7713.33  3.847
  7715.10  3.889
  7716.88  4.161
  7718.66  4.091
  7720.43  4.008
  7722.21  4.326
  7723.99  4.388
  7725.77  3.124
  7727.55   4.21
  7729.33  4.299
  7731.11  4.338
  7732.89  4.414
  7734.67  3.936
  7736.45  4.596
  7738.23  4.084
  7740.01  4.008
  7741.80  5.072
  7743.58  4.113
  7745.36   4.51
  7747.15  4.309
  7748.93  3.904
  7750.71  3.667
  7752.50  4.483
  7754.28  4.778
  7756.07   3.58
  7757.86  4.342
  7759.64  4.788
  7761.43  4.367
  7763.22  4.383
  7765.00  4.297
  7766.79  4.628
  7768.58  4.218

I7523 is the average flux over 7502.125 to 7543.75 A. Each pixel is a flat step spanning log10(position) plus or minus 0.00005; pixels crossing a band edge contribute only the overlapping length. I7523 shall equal 4.6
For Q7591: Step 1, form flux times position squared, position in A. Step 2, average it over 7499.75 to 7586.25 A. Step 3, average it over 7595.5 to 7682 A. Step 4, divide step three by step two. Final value 0.9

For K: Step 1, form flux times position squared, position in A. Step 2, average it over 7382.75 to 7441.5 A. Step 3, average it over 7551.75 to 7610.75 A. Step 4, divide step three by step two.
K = 1.0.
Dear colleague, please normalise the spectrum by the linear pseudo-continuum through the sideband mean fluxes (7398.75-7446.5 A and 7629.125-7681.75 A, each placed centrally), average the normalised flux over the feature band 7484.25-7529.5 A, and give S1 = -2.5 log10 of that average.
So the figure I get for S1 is -0.06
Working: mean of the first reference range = 4.5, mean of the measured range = 4.64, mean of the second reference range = 4.22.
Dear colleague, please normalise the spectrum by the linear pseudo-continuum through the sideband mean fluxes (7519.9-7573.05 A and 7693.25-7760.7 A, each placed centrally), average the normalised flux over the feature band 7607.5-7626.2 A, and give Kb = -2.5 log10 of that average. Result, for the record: 0.08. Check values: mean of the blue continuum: 4.55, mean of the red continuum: 4.16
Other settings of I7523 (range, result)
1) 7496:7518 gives 4.67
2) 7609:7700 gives 4.14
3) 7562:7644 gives 4.38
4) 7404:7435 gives 4.48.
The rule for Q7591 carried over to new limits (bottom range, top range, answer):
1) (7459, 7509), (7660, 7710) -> 0.91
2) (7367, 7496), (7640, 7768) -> 0.98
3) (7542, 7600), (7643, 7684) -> 0.93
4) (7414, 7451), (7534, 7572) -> 1.04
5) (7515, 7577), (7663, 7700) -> 0.89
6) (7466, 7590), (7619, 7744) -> 0.95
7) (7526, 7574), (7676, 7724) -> 0.93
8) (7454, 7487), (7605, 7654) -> 1.00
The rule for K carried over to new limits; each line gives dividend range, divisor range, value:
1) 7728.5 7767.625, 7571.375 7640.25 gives 1.03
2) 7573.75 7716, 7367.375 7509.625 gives 0.97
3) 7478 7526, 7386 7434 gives 1.06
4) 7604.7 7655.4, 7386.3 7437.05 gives 1.02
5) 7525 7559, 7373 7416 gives 1.05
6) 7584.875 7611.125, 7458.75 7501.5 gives 0.97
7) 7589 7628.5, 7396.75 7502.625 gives 0.96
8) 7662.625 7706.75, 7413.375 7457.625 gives 0.92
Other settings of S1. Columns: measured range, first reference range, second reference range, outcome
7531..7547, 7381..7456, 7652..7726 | -0.051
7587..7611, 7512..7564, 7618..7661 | 0.044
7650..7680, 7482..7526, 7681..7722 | 0.046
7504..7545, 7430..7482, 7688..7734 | -0.040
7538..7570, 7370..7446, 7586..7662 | -0.030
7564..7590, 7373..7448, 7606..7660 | -0.050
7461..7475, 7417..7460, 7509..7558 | 0.041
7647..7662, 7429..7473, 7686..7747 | 0.022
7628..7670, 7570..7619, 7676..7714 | -0.034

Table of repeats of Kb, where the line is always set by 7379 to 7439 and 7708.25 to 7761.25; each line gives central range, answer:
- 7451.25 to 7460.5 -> -0.08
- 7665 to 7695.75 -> 0.09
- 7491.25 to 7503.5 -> -0.08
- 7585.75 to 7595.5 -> 0.01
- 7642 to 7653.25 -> -0.05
